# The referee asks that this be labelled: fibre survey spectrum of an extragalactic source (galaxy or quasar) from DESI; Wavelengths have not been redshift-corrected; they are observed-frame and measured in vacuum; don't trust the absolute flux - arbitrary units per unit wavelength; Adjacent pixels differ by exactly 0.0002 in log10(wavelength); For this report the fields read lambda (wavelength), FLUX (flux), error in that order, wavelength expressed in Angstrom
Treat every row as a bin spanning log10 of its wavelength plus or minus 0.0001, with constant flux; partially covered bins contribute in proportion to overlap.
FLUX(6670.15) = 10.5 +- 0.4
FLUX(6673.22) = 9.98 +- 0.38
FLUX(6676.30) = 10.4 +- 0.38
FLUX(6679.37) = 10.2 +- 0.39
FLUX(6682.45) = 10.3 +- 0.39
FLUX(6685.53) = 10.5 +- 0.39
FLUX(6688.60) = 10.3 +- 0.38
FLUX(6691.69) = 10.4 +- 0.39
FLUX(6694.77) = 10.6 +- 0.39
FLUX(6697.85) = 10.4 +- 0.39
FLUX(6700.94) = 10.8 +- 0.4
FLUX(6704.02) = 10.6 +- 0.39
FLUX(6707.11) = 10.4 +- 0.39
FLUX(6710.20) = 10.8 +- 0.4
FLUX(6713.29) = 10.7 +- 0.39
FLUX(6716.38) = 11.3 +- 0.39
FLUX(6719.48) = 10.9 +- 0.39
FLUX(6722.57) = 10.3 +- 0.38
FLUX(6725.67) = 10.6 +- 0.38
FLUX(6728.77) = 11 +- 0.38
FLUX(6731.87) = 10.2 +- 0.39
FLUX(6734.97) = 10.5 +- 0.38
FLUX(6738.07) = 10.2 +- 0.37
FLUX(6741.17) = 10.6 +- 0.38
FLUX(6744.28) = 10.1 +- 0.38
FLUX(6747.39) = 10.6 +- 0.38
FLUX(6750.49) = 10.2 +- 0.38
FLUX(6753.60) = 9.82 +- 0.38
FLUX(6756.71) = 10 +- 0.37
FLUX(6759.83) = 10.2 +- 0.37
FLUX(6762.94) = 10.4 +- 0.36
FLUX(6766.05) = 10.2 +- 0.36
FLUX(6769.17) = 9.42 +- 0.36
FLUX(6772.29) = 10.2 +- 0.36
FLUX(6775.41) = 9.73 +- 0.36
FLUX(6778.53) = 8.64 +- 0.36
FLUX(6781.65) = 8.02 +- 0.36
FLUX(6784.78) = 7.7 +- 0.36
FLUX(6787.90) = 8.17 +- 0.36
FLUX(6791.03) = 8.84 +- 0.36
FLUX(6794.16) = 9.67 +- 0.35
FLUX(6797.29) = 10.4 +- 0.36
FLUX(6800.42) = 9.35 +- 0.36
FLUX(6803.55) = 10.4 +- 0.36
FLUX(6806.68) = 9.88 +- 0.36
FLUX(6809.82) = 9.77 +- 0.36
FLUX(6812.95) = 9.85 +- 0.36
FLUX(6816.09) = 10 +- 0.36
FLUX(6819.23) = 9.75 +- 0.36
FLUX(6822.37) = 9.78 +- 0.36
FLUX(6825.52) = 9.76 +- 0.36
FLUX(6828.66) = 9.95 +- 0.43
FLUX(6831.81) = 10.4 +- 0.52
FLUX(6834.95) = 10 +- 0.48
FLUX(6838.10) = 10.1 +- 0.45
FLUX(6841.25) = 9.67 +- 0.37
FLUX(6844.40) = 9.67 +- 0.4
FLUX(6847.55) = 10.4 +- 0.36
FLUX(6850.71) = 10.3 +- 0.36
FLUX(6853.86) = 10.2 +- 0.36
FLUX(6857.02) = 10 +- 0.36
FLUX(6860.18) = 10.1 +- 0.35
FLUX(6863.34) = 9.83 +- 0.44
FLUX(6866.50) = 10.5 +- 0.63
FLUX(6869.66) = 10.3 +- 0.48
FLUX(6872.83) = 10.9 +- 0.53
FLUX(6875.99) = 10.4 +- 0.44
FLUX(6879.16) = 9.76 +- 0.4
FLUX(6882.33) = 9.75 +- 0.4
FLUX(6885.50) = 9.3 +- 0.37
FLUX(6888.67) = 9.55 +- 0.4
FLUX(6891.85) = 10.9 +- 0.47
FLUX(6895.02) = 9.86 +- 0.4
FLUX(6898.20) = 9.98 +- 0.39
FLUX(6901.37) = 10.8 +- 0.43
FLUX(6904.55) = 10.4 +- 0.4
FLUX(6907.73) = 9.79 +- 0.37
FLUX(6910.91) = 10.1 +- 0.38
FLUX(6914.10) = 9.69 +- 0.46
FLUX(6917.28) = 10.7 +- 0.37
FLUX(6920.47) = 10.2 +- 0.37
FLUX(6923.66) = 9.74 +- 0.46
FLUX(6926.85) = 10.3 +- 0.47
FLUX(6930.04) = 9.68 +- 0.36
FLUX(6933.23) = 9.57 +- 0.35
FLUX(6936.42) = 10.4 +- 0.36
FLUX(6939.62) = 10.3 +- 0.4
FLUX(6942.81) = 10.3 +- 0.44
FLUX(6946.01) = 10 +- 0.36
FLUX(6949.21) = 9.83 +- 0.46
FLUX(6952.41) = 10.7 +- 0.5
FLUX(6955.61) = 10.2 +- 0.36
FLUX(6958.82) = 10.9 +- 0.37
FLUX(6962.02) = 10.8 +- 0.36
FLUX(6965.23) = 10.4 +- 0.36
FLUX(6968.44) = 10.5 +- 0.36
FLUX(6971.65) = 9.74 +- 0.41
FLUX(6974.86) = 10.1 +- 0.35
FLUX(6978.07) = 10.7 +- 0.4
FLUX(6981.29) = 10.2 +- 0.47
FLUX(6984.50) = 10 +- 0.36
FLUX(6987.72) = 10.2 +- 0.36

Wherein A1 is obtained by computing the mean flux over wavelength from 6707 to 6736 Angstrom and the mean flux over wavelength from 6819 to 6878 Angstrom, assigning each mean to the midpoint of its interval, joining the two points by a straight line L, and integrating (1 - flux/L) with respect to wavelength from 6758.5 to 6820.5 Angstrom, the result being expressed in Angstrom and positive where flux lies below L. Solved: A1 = 5.1 Angstrom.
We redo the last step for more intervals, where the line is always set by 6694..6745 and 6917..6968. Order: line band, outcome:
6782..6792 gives 2.21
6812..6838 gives 1.20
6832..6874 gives 0.94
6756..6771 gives 0.68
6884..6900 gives 0.61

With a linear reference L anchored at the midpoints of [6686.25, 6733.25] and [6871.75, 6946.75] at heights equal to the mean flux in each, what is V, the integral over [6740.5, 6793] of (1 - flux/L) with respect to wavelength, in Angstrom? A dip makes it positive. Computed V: 4.6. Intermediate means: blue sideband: 10.6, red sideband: 10.1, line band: 9.56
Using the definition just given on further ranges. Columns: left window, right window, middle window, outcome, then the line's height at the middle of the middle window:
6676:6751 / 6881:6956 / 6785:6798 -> 1.7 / 10.4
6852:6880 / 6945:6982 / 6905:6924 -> 0.4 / 10.3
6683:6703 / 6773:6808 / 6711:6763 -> -2.9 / 9.9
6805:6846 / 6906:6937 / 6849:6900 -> -0.8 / 9.95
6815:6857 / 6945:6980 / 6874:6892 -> 0.4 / 10.1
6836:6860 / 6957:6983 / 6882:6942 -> 1.0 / 10.2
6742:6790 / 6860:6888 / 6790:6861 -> -0.6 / 9.85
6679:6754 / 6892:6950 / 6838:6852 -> 0.3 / 10.3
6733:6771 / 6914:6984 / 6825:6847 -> 0.5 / 10.2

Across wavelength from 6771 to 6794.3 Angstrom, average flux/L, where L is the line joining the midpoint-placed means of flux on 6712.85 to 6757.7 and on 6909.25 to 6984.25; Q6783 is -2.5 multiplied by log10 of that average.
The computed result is 0.18 mag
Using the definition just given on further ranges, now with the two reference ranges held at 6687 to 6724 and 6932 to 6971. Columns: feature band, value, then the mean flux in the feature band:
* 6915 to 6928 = 0.016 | 10.2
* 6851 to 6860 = 0.033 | 10.1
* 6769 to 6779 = 0.102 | 9.6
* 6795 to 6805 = 0.052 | 10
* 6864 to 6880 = 0.005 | 10.4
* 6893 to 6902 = 0.020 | 10.2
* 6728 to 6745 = 0.017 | 10.4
